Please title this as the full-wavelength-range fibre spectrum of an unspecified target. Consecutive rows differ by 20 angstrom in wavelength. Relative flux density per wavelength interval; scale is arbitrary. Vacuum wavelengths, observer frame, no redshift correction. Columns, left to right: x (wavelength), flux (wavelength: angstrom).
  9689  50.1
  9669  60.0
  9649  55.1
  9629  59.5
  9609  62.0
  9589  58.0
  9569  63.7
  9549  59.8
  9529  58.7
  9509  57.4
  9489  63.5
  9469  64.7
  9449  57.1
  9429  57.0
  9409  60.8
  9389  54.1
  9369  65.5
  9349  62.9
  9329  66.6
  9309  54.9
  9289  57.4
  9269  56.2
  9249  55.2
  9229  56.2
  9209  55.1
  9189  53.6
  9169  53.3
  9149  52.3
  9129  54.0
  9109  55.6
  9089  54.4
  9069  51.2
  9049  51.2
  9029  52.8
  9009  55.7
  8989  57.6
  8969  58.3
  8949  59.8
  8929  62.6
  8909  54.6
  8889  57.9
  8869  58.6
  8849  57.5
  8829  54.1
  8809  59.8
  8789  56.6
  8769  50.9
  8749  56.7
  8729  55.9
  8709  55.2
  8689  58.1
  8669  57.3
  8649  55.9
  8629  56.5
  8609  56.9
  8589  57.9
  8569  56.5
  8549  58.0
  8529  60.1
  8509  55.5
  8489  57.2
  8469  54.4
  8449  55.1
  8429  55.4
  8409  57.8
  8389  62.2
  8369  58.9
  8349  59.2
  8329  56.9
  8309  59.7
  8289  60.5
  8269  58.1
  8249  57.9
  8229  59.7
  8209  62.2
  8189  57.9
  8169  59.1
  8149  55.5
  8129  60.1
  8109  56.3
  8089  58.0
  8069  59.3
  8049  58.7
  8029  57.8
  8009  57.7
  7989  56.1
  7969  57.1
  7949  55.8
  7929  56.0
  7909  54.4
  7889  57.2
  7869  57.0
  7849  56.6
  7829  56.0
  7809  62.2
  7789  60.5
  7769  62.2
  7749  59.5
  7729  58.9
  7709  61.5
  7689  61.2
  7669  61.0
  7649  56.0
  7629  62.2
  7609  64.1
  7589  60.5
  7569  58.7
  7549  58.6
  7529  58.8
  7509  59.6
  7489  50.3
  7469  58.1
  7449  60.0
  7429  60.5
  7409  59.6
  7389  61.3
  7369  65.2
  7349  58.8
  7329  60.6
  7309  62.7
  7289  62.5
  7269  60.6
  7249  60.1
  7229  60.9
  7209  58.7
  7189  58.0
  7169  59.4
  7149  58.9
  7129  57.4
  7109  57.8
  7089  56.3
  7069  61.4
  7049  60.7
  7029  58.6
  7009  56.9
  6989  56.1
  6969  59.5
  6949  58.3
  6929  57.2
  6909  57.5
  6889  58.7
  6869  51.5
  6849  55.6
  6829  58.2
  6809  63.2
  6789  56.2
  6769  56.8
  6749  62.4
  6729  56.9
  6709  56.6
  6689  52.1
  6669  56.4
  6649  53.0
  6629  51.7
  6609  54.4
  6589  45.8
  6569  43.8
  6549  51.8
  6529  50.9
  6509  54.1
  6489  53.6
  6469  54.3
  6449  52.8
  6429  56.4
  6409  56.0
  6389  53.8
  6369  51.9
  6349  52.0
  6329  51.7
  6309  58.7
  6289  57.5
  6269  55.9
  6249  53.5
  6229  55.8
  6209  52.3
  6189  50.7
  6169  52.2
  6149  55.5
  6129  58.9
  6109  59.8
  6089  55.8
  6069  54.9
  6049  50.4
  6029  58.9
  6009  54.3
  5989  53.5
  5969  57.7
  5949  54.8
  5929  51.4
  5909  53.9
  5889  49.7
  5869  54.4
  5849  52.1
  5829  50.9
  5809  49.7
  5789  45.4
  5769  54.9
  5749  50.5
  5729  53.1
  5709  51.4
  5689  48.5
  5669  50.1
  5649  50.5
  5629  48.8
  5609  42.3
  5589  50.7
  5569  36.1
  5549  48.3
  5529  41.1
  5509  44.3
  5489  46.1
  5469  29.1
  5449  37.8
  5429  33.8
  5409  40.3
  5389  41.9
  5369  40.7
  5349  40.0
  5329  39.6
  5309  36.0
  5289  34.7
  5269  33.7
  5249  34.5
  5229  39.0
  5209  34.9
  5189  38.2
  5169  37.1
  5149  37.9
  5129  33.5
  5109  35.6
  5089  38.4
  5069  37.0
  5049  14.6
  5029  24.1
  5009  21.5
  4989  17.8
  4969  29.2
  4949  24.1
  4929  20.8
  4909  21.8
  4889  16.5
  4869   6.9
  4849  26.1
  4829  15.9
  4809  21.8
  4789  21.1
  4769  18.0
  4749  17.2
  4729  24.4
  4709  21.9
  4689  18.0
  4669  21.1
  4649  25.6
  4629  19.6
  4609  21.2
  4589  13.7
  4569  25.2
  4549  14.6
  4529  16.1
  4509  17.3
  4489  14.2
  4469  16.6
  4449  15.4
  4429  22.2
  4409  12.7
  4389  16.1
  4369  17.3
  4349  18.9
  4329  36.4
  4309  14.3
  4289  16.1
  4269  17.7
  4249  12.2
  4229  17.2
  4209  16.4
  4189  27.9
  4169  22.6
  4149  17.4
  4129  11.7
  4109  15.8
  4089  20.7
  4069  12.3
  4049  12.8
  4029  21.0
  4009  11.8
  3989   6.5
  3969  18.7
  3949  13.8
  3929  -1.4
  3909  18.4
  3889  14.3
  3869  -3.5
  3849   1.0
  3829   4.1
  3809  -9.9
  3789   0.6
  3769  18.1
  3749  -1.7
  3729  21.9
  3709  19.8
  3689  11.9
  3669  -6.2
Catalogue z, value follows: 0.27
